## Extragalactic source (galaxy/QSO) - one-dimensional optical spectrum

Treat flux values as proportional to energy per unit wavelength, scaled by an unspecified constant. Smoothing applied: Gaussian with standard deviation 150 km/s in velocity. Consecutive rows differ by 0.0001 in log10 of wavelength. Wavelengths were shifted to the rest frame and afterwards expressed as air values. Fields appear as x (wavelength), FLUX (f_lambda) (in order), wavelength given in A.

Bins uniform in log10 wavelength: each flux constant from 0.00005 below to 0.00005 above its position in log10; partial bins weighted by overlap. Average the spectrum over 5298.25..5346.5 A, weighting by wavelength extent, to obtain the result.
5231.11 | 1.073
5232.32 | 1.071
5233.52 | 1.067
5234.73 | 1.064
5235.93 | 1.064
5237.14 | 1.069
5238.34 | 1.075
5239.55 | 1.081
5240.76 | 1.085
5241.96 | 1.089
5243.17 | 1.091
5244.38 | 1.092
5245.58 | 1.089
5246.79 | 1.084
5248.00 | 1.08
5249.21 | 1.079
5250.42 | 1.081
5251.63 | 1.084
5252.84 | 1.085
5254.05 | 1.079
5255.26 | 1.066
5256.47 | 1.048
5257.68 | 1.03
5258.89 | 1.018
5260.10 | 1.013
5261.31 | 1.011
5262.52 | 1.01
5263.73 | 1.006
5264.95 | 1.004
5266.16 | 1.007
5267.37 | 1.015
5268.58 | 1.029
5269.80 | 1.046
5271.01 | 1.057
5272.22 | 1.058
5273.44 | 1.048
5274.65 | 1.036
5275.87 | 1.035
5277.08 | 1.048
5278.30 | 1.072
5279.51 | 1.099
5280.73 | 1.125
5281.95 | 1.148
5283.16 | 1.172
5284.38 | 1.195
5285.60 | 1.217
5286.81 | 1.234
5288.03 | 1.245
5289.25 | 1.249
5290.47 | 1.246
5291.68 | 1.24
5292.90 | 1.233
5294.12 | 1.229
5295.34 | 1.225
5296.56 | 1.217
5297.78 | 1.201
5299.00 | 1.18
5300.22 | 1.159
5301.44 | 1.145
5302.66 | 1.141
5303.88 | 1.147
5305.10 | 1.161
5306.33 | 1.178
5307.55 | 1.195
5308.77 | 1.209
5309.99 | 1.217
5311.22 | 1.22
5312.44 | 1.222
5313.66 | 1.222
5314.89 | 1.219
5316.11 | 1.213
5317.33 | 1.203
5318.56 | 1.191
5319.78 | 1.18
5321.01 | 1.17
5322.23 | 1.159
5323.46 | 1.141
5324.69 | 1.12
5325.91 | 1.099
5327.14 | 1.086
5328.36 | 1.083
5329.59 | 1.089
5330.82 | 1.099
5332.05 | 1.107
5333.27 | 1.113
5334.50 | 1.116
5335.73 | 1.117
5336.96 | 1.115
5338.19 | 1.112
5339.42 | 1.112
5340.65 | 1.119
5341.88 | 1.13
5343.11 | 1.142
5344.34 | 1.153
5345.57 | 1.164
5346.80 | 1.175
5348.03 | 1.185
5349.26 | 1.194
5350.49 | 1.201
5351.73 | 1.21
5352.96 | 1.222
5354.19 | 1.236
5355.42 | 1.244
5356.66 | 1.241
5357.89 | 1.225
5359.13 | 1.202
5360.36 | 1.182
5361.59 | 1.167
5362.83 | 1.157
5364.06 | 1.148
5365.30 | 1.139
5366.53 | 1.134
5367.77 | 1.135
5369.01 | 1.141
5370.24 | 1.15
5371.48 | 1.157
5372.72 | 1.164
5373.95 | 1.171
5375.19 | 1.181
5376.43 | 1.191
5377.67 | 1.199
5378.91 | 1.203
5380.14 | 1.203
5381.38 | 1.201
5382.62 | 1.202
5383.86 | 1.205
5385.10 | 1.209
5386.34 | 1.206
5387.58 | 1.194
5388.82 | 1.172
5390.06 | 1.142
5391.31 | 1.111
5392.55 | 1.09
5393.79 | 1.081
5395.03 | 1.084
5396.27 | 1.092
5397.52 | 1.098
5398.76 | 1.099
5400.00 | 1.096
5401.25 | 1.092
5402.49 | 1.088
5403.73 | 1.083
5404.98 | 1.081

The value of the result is 1.15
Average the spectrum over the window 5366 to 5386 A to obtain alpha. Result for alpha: 1.18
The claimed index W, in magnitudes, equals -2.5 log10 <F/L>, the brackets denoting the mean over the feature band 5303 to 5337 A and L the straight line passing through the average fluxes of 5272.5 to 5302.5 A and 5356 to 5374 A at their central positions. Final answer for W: 0.008 mag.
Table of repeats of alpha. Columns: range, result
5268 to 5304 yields 1.15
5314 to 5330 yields 1.15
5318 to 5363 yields 1.16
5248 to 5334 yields 1.13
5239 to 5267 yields 1.06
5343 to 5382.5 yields 1.18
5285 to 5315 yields 1.21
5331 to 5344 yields 1.12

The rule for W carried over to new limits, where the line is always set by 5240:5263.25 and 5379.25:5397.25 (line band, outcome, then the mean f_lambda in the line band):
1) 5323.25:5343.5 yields 0.01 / 1.11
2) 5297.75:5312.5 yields -0.08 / 1.18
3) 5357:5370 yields -0.02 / 1.16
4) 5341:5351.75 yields -0.04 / 1.17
